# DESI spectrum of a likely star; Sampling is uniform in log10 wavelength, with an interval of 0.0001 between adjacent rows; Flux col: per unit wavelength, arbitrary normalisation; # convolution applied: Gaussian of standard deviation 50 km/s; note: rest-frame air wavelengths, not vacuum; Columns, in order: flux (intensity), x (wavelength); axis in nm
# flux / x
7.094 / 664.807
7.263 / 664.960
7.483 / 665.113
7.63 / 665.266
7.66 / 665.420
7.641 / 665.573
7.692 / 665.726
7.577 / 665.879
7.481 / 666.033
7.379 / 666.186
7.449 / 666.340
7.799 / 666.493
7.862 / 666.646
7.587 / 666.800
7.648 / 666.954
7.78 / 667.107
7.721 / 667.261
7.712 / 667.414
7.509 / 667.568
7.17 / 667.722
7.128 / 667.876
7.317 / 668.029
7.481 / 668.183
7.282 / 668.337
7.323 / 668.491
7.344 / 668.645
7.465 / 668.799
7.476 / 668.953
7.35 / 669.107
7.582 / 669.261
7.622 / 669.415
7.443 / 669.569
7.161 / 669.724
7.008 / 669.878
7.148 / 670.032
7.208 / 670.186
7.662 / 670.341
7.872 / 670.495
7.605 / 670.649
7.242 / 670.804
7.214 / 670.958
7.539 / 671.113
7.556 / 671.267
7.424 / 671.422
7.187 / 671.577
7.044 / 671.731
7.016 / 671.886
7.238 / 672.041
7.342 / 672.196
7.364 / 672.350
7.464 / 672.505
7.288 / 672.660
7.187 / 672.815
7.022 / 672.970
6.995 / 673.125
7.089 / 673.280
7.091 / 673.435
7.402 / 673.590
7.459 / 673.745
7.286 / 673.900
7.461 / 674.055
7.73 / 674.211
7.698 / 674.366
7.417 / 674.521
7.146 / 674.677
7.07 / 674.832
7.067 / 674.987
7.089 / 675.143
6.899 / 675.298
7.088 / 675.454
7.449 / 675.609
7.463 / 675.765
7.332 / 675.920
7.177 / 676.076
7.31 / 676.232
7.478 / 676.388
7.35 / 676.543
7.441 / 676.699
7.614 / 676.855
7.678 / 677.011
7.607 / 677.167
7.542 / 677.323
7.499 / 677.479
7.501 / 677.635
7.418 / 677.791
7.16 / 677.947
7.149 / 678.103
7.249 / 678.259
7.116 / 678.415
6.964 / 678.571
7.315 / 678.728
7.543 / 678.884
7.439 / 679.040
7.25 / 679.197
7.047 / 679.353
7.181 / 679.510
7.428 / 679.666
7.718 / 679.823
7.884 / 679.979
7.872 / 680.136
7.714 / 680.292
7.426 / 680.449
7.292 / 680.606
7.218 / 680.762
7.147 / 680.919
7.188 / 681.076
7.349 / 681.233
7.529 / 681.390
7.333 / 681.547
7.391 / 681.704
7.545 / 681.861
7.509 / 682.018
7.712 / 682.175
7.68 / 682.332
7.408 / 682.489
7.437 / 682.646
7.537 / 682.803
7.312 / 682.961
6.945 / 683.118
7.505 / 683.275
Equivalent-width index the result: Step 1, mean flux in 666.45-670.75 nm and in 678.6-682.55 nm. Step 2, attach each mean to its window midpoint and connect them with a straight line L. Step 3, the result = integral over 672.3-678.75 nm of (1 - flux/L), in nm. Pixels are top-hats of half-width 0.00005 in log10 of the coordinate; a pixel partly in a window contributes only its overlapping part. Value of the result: 0.12 nm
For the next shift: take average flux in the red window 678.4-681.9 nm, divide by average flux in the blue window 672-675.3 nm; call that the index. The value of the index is 1.0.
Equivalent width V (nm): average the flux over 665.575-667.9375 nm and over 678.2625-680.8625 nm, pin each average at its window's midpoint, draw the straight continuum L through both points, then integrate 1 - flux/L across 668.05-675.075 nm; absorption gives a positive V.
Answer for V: 0.16 nm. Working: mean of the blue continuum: 7.57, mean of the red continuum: 7.39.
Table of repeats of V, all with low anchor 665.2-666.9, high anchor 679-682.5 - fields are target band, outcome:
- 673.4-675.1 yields 0.04 nm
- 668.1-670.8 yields 0.06 nm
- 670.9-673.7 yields 0.11 nm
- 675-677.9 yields 0.05 nm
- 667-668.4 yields 0.02 nm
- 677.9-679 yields 0.04 nm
